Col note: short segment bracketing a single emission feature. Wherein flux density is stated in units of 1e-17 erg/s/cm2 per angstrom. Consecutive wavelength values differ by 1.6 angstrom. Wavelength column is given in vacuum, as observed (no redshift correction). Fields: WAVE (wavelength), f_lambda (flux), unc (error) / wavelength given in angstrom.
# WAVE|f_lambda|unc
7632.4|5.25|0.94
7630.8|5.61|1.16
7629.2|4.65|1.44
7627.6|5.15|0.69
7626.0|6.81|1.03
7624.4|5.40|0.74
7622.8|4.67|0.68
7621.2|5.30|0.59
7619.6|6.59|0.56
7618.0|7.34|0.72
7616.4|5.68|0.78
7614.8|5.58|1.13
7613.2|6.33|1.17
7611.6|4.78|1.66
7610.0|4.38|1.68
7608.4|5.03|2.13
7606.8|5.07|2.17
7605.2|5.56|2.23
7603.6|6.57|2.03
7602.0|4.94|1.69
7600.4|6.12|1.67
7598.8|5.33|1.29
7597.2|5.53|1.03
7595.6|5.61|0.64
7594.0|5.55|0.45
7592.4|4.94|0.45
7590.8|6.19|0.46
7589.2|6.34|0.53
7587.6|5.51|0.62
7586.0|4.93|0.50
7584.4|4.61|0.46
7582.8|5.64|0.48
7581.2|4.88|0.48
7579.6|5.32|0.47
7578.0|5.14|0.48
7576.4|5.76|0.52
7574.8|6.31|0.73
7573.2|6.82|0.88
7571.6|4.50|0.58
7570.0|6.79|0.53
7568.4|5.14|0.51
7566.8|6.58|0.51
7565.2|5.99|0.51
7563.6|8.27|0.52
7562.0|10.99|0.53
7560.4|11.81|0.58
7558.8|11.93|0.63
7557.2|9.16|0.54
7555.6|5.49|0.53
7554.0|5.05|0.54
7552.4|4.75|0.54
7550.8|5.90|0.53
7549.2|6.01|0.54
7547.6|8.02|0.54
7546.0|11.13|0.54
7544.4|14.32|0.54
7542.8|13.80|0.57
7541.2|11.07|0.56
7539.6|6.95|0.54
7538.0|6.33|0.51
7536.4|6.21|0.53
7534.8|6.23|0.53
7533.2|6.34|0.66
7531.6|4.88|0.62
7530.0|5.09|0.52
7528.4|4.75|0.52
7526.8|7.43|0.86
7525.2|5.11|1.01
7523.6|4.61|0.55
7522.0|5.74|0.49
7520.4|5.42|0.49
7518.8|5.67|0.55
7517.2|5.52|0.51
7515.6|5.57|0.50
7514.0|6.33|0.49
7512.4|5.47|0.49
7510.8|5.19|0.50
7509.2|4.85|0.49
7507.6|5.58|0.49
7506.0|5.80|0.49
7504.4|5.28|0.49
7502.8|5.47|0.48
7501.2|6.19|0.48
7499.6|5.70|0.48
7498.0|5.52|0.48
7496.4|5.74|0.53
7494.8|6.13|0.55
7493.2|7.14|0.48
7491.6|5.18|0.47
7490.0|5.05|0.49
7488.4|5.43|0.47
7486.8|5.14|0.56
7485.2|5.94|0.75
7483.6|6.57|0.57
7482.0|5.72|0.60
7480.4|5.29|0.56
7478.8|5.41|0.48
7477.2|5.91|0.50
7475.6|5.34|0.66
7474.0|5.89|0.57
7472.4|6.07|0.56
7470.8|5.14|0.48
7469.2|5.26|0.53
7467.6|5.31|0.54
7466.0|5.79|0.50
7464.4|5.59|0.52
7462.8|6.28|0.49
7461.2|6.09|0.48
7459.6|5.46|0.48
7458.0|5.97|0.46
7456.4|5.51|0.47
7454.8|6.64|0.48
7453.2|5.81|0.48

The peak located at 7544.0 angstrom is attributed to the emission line [S II]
